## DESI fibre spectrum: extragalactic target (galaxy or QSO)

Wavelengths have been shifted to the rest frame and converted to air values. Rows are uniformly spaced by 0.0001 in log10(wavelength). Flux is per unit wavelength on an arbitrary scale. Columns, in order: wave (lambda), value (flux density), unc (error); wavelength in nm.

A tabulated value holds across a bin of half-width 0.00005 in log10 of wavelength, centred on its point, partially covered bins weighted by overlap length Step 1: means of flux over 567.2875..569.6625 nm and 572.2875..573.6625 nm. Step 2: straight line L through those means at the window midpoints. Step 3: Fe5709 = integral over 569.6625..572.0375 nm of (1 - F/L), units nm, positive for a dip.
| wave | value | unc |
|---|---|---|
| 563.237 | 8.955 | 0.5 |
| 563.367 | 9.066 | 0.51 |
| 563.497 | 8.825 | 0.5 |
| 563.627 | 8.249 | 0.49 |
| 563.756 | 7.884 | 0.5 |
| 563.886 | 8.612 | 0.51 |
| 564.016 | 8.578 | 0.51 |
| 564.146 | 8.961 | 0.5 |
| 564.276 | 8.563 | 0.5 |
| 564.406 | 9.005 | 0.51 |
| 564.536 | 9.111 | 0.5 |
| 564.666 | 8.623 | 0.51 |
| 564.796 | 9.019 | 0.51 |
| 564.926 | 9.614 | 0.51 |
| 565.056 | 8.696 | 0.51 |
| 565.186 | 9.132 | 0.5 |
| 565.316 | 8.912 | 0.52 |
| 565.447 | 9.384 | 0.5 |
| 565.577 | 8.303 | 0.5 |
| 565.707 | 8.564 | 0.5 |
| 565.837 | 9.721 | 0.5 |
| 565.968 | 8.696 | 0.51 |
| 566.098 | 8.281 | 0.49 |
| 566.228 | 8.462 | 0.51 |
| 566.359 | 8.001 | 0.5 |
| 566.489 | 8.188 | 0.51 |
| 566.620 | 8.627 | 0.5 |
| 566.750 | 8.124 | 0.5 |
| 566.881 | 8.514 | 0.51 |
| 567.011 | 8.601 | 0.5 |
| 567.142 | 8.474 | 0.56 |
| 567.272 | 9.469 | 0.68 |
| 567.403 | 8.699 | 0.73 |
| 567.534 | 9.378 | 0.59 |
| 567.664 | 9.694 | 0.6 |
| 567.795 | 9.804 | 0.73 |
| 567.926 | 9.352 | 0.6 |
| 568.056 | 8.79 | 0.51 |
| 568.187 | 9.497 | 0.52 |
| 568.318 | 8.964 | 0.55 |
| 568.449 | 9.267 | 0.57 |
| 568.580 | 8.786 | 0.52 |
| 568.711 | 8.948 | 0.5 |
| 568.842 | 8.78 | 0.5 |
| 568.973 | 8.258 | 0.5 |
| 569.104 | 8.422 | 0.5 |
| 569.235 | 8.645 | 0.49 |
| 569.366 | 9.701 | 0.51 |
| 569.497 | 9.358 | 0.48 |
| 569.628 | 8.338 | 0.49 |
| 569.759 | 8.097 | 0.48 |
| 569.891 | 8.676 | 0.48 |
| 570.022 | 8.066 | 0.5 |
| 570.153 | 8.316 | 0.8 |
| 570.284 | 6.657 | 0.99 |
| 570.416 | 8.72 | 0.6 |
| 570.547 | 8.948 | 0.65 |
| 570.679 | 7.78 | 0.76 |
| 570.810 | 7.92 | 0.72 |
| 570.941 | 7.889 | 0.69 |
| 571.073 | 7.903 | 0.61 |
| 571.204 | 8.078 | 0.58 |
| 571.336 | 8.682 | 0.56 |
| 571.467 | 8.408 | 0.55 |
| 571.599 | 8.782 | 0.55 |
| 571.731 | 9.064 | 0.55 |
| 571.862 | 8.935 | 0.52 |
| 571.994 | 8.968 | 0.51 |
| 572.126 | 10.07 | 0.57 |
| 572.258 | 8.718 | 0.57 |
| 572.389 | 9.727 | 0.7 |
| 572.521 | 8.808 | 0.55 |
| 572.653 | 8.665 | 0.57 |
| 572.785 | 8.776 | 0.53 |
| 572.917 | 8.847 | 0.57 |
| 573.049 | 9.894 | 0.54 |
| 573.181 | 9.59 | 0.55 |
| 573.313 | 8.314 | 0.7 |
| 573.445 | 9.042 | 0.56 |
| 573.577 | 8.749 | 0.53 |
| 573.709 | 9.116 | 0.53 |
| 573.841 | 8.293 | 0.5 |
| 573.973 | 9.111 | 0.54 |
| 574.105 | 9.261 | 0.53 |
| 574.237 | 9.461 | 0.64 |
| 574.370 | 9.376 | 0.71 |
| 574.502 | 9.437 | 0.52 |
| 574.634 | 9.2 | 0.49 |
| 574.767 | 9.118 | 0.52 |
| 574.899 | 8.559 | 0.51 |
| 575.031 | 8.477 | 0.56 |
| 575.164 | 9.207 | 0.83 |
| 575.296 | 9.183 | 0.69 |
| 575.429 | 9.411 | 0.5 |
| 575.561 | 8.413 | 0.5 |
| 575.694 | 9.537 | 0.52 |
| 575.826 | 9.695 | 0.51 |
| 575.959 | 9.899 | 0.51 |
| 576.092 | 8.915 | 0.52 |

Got 0.19 nm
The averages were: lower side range 9.06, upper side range 9.04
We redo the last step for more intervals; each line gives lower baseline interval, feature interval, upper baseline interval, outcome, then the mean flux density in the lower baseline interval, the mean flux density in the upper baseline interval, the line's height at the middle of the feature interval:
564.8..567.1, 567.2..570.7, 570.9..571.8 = -0.11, 8.7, 8.42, 8.54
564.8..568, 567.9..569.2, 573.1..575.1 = 0.00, 8.87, 9.01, 8.91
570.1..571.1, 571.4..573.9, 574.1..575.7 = -0.13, 8.01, 9.1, 8.53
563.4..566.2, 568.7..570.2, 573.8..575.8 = 0.05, 8.8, 9.09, 8.93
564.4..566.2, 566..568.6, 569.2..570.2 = -0.01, 8.92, 8.66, 8.8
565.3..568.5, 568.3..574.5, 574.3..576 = 0.20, 8.87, 9.18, 9.04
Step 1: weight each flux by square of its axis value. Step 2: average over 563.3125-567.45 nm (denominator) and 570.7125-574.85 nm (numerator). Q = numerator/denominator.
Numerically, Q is 1.05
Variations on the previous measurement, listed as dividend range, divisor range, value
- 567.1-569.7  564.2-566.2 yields 1.03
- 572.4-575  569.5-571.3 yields 1.12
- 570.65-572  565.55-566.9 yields 1.01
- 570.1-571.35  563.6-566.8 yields 0.94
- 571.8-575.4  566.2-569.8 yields 1.05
